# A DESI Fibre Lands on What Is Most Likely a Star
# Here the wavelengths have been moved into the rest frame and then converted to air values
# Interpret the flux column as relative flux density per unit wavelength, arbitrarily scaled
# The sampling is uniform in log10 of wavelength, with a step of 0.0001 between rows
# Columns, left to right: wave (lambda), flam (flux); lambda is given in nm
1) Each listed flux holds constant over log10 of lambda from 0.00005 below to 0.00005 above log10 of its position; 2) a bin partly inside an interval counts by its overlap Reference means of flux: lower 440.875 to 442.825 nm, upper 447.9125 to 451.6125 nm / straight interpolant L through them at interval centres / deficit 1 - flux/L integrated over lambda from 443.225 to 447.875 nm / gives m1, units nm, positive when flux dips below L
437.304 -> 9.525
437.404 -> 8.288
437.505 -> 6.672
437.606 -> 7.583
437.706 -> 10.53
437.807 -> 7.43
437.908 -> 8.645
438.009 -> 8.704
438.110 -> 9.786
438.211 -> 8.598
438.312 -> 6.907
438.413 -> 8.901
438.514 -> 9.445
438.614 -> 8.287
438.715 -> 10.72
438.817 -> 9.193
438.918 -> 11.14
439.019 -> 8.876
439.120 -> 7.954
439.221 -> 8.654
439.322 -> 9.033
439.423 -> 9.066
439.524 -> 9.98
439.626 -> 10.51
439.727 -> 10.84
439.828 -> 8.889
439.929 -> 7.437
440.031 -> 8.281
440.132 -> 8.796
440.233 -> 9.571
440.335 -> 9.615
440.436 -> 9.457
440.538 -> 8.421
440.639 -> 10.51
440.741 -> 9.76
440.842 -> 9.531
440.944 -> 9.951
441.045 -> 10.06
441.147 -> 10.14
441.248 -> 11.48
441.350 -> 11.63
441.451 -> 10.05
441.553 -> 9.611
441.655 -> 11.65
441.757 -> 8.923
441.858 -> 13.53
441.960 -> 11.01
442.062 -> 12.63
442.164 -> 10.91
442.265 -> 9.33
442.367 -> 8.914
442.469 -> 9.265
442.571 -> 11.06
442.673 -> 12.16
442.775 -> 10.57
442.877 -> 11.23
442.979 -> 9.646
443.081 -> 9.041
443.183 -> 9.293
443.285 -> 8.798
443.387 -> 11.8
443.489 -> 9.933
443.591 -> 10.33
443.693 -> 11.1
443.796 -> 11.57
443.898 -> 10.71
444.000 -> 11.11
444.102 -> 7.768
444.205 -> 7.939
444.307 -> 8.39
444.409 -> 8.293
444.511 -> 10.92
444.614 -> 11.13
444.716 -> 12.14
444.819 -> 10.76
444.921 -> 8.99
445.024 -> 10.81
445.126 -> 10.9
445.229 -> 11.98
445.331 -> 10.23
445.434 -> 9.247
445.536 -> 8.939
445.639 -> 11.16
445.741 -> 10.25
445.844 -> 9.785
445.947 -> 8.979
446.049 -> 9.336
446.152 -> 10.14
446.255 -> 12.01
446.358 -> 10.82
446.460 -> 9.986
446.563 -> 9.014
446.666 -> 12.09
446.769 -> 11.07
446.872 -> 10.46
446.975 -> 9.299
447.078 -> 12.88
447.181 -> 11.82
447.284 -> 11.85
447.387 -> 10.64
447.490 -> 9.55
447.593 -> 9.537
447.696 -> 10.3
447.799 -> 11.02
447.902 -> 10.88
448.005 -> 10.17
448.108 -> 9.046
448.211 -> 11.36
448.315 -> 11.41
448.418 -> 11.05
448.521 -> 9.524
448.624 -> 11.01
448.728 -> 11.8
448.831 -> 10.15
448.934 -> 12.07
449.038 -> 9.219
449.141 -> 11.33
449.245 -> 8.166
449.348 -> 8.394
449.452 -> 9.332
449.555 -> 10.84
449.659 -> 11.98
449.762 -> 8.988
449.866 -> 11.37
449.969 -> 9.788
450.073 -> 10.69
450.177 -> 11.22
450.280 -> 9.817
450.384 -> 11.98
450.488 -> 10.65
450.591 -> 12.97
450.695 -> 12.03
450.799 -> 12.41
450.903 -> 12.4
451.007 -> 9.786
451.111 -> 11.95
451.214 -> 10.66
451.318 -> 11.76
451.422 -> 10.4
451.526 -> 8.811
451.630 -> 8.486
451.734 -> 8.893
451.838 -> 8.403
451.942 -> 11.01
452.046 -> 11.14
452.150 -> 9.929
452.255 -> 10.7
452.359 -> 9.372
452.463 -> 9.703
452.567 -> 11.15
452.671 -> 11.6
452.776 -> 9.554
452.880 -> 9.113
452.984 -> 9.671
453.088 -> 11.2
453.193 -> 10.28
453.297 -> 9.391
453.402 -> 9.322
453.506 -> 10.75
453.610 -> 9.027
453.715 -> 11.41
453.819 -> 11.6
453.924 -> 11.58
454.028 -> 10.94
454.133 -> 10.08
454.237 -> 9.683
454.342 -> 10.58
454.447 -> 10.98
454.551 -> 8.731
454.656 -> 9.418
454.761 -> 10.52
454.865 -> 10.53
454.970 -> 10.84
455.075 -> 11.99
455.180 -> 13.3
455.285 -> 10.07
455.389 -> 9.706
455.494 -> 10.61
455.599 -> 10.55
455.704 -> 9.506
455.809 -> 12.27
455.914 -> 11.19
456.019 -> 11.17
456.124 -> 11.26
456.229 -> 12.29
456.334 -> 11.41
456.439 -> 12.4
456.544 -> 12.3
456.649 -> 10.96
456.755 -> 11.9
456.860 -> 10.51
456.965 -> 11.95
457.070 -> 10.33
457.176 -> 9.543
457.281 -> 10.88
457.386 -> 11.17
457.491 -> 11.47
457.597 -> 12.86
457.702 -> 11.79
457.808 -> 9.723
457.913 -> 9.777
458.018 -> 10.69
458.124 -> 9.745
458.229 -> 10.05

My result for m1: 0.14 nm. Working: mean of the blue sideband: 10.7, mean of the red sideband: 10.7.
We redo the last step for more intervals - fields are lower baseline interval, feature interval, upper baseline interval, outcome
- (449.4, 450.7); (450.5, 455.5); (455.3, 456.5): 0.22 nm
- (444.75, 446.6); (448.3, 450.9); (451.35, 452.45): -0.22 nm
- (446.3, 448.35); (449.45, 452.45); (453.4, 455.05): -0.02 nm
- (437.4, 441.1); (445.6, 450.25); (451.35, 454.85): -0.36 nm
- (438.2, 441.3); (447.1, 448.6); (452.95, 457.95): -0.08 nm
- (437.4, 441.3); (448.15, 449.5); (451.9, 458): -0.03 nm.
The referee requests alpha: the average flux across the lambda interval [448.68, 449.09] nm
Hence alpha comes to 10.8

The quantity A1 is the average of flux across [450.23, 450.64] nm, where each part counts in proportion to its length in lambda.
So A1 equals 11.4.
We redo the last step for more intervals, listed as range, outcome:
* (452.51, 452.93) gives 10.4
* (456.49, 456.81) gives 11.7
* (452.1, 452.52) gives 9.93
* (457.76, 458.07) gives 10.1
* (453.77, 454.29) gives 10.8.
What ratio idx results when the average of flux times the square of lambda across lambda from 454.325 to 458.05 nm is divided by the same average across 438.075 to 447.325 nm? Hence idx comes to 1.16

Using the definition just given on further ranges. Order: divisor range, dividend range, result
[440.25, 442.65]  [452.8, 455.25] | 1.07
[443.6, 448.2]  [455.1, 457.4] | 1.13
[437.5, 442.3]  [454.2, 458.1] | 1.23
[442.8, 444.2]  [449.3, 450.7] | 1.09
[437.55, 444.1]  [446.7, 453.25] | 1.12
